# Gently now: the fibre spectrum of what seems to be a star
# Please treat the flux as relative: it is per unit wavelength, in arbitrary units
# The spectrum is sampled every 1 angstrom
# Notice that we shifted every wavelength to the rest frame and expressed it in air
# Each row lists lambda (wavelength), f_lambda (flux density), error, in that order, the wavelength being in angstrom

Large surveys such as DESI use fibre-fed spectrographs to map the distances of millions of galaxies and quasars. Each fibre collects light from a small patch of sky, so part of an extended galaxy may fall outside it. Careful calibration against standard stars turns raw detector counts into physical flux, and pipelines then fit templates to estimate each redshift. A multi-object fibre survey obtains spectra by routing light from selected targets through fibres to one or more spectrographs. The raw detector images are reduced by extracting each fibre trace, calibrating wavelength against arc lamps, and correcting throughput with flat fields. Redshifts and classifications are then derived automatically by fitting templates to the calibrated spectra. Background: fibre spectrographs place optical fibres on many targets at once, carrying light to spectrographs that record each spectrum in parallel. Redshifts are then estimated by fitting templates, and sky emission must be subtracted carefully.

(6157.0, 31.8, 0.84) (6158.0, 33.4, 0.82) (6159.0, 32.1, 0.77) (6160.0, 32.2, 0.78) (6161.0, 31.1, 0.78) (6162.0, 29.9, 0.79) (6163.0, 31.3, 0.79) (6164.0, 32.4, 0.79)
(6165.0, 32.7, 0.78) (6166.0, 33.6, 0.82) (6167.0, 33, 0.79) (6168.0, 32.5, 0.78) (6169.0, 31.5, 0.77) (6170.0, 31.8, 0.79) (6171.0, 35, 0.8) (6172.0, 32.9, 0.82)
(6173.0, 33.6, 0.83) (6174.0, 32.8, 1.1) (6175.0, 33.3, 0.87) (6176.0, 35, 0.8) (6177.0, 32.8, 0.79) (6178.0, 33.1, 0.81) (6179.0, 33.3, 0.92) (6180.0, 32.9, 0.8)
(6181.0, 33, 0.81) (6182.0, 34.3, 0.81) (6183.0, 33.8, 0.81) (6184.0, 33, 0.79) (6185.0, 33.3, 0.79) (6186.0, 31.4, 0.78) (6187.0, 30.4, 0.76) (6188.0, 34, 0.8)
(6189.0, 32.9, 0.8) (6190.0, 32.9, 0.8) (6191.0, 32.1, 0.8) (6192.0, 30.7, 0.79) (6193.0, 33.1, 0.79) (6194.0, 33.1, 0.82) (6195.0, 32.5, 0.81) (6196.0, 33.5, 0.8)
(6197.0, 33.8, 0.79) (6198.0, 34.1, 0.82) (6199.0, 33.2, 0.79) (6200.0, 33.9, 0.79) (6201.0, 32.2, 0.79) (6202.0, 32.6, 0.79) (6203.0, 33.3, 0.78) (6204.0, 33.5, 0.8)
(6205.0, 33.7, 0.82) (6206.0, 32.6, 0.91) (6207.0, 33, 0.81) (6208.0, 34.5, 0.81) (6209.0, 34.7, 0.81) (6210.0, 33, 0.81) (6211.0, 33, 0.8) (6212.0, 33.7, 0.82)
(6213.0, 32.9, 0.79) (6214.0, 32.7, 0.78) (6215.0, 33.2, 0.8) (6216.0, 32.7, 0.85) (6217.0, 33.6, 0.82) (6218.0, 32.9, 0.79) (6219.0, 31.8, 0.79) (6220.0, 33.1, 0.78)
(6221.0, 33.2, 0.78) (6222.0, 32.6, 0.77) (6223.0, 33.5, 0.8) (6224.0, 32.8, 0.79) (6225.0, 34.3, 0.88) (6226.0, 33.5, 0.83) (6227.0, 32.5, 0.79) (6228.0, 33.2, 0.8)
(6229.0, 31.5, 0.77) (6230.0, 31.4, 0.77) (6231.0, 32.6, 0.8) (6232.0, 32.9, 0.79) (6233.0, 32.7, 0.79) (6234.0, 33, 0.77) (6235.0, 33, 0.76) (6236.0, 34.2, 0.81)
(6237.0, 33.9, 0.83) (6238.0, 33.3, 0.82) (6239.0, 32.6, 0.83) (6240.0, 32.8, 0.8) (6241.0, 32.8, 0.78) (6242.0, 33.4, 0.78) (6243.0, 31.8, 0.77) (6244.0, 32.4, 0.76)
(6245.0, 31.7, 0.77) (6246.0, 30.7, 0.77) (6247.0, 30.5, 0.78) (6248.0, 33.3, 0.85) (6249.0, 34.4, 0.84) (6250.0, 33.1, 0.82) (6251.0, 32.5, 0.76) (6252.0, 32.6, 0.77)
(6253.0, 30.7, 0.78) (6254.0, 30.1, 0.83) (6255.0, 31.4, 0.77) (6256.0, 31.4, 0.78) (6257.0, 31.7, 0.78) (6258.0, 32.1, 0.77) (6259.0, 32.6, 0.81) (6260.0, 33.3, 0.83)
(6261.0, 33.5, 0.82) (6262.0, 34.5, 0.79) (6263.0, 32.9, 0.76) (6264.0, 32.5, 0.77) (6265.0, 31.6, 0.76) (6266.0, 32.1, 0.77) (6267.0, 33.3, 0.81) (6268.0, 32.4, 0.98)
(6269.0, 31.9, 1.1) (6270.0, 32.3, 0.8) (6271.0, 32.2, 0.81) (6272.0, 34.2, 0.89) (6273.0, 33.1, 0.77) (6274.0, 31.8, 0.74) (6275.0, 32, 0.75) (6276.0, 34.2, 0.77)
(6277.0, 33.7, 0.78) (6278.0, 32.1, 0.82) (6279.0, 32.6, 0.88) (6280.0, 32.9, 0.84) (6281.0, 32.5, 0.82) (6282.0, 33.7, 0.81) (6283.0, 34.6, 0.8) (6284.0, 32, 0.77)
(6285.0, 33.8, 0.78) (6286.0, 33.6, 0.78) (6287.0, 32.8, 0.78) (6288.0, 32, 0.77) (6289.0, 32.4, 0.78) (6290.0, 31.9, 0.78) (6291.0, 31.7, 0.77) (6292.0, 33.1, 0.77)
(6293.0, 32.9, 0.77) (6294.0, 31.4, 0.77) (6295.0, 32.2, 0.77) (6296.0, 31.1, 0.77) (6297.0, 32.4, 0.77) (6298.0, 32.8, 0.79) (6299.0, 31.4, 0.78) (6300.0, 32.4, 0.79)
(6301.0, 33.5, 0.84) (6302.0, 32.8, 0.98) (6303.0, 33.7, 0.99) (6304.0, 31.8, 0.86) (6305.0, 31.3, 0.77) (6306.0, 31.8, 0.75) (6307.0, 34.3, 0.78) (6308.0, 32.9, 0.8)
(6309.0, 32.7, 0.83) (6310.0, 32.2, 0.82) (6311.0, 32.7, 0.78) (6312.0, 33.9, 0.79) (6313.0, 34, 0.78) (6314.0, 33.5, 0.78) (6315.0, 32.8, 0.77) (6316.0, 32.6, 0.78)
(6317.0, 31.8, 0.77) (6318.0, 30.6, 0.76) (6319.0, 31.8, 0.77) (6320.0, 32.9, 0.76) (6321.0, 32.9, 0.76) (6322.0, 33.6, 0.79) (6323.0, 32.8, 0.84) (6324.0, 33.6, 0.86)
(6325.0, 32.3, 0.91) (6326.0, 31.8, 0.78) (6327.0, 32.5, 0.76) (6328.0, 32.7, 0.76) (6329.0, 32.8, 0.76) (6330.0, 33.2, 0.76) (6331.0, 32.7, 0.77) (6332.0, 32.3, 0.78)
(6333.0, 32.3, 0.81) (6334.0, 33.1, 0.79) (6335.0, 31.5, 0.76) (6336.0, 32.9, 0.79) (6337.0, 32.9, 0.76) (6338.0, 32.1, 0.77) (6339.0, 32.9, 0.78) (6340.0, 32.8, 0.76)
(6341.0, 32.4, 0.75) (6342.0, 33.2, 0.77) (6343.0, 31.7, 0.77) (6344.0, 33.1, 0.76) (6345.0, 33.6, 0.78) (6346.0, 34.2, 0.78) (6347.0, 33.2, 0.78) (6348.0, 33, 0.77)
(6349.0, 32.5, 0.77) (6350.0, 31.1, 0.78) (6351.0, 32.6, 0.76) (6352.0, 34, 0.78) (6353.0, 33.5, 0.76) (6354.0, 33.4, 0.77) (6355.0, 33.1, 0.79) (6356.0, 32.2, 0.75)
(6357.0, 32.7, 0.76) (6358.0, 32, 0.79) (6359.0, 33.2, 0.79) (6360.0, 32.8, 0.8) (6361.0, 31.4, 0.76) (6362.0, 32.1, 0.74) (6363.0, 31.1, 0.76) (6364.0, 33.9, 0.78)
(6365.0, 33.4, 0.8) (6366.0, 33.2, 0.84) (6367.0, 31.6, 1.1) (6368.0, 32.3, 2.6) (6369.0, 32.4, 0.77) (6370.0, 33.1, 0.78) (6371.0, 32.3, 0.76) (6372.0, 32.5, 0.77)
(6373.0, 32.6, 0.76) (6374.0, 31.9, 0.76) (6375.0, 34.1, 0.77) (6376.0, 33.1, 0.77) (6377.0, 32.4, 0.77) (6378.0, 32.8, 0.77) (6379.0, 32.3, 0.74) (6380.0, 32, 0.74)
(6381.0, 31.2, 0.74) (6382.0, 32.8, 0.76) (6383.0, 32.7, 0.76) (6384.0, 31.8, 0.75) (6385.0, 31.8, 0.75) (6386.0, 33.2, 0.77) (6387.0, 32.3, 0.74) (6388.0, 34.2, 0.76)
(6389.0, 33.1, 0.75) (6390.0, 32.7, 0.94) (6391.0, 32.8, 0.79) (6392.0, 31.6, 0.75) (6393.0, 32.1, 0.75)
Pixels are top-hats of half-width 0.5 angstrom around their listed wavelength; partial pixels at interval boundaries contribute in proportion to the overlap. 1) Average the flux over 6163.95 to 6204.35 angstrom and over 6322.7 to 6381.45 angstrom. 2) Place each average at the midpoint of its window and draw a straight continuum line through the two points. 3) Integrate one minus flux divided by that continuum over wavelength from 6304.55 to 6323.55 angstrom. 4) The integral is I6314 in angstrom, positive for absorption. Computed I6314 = 0.0 angstrom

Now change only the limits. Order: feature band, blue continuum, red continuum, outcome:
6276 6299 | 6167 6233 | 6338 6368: 0.1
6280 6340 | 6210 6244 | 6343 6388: 0.2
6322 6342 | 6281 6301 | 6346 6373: 0.0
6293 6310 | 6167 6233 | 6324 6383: 0.2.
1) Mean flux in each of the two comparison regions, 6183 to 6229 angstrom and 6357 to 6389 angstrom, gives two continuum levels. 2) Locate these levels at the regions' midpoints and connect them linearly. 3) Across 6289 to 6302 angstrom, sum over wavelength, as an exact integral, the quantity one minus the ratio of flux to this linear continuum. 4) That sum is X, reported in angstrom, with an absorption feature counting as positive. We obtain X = 0.20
